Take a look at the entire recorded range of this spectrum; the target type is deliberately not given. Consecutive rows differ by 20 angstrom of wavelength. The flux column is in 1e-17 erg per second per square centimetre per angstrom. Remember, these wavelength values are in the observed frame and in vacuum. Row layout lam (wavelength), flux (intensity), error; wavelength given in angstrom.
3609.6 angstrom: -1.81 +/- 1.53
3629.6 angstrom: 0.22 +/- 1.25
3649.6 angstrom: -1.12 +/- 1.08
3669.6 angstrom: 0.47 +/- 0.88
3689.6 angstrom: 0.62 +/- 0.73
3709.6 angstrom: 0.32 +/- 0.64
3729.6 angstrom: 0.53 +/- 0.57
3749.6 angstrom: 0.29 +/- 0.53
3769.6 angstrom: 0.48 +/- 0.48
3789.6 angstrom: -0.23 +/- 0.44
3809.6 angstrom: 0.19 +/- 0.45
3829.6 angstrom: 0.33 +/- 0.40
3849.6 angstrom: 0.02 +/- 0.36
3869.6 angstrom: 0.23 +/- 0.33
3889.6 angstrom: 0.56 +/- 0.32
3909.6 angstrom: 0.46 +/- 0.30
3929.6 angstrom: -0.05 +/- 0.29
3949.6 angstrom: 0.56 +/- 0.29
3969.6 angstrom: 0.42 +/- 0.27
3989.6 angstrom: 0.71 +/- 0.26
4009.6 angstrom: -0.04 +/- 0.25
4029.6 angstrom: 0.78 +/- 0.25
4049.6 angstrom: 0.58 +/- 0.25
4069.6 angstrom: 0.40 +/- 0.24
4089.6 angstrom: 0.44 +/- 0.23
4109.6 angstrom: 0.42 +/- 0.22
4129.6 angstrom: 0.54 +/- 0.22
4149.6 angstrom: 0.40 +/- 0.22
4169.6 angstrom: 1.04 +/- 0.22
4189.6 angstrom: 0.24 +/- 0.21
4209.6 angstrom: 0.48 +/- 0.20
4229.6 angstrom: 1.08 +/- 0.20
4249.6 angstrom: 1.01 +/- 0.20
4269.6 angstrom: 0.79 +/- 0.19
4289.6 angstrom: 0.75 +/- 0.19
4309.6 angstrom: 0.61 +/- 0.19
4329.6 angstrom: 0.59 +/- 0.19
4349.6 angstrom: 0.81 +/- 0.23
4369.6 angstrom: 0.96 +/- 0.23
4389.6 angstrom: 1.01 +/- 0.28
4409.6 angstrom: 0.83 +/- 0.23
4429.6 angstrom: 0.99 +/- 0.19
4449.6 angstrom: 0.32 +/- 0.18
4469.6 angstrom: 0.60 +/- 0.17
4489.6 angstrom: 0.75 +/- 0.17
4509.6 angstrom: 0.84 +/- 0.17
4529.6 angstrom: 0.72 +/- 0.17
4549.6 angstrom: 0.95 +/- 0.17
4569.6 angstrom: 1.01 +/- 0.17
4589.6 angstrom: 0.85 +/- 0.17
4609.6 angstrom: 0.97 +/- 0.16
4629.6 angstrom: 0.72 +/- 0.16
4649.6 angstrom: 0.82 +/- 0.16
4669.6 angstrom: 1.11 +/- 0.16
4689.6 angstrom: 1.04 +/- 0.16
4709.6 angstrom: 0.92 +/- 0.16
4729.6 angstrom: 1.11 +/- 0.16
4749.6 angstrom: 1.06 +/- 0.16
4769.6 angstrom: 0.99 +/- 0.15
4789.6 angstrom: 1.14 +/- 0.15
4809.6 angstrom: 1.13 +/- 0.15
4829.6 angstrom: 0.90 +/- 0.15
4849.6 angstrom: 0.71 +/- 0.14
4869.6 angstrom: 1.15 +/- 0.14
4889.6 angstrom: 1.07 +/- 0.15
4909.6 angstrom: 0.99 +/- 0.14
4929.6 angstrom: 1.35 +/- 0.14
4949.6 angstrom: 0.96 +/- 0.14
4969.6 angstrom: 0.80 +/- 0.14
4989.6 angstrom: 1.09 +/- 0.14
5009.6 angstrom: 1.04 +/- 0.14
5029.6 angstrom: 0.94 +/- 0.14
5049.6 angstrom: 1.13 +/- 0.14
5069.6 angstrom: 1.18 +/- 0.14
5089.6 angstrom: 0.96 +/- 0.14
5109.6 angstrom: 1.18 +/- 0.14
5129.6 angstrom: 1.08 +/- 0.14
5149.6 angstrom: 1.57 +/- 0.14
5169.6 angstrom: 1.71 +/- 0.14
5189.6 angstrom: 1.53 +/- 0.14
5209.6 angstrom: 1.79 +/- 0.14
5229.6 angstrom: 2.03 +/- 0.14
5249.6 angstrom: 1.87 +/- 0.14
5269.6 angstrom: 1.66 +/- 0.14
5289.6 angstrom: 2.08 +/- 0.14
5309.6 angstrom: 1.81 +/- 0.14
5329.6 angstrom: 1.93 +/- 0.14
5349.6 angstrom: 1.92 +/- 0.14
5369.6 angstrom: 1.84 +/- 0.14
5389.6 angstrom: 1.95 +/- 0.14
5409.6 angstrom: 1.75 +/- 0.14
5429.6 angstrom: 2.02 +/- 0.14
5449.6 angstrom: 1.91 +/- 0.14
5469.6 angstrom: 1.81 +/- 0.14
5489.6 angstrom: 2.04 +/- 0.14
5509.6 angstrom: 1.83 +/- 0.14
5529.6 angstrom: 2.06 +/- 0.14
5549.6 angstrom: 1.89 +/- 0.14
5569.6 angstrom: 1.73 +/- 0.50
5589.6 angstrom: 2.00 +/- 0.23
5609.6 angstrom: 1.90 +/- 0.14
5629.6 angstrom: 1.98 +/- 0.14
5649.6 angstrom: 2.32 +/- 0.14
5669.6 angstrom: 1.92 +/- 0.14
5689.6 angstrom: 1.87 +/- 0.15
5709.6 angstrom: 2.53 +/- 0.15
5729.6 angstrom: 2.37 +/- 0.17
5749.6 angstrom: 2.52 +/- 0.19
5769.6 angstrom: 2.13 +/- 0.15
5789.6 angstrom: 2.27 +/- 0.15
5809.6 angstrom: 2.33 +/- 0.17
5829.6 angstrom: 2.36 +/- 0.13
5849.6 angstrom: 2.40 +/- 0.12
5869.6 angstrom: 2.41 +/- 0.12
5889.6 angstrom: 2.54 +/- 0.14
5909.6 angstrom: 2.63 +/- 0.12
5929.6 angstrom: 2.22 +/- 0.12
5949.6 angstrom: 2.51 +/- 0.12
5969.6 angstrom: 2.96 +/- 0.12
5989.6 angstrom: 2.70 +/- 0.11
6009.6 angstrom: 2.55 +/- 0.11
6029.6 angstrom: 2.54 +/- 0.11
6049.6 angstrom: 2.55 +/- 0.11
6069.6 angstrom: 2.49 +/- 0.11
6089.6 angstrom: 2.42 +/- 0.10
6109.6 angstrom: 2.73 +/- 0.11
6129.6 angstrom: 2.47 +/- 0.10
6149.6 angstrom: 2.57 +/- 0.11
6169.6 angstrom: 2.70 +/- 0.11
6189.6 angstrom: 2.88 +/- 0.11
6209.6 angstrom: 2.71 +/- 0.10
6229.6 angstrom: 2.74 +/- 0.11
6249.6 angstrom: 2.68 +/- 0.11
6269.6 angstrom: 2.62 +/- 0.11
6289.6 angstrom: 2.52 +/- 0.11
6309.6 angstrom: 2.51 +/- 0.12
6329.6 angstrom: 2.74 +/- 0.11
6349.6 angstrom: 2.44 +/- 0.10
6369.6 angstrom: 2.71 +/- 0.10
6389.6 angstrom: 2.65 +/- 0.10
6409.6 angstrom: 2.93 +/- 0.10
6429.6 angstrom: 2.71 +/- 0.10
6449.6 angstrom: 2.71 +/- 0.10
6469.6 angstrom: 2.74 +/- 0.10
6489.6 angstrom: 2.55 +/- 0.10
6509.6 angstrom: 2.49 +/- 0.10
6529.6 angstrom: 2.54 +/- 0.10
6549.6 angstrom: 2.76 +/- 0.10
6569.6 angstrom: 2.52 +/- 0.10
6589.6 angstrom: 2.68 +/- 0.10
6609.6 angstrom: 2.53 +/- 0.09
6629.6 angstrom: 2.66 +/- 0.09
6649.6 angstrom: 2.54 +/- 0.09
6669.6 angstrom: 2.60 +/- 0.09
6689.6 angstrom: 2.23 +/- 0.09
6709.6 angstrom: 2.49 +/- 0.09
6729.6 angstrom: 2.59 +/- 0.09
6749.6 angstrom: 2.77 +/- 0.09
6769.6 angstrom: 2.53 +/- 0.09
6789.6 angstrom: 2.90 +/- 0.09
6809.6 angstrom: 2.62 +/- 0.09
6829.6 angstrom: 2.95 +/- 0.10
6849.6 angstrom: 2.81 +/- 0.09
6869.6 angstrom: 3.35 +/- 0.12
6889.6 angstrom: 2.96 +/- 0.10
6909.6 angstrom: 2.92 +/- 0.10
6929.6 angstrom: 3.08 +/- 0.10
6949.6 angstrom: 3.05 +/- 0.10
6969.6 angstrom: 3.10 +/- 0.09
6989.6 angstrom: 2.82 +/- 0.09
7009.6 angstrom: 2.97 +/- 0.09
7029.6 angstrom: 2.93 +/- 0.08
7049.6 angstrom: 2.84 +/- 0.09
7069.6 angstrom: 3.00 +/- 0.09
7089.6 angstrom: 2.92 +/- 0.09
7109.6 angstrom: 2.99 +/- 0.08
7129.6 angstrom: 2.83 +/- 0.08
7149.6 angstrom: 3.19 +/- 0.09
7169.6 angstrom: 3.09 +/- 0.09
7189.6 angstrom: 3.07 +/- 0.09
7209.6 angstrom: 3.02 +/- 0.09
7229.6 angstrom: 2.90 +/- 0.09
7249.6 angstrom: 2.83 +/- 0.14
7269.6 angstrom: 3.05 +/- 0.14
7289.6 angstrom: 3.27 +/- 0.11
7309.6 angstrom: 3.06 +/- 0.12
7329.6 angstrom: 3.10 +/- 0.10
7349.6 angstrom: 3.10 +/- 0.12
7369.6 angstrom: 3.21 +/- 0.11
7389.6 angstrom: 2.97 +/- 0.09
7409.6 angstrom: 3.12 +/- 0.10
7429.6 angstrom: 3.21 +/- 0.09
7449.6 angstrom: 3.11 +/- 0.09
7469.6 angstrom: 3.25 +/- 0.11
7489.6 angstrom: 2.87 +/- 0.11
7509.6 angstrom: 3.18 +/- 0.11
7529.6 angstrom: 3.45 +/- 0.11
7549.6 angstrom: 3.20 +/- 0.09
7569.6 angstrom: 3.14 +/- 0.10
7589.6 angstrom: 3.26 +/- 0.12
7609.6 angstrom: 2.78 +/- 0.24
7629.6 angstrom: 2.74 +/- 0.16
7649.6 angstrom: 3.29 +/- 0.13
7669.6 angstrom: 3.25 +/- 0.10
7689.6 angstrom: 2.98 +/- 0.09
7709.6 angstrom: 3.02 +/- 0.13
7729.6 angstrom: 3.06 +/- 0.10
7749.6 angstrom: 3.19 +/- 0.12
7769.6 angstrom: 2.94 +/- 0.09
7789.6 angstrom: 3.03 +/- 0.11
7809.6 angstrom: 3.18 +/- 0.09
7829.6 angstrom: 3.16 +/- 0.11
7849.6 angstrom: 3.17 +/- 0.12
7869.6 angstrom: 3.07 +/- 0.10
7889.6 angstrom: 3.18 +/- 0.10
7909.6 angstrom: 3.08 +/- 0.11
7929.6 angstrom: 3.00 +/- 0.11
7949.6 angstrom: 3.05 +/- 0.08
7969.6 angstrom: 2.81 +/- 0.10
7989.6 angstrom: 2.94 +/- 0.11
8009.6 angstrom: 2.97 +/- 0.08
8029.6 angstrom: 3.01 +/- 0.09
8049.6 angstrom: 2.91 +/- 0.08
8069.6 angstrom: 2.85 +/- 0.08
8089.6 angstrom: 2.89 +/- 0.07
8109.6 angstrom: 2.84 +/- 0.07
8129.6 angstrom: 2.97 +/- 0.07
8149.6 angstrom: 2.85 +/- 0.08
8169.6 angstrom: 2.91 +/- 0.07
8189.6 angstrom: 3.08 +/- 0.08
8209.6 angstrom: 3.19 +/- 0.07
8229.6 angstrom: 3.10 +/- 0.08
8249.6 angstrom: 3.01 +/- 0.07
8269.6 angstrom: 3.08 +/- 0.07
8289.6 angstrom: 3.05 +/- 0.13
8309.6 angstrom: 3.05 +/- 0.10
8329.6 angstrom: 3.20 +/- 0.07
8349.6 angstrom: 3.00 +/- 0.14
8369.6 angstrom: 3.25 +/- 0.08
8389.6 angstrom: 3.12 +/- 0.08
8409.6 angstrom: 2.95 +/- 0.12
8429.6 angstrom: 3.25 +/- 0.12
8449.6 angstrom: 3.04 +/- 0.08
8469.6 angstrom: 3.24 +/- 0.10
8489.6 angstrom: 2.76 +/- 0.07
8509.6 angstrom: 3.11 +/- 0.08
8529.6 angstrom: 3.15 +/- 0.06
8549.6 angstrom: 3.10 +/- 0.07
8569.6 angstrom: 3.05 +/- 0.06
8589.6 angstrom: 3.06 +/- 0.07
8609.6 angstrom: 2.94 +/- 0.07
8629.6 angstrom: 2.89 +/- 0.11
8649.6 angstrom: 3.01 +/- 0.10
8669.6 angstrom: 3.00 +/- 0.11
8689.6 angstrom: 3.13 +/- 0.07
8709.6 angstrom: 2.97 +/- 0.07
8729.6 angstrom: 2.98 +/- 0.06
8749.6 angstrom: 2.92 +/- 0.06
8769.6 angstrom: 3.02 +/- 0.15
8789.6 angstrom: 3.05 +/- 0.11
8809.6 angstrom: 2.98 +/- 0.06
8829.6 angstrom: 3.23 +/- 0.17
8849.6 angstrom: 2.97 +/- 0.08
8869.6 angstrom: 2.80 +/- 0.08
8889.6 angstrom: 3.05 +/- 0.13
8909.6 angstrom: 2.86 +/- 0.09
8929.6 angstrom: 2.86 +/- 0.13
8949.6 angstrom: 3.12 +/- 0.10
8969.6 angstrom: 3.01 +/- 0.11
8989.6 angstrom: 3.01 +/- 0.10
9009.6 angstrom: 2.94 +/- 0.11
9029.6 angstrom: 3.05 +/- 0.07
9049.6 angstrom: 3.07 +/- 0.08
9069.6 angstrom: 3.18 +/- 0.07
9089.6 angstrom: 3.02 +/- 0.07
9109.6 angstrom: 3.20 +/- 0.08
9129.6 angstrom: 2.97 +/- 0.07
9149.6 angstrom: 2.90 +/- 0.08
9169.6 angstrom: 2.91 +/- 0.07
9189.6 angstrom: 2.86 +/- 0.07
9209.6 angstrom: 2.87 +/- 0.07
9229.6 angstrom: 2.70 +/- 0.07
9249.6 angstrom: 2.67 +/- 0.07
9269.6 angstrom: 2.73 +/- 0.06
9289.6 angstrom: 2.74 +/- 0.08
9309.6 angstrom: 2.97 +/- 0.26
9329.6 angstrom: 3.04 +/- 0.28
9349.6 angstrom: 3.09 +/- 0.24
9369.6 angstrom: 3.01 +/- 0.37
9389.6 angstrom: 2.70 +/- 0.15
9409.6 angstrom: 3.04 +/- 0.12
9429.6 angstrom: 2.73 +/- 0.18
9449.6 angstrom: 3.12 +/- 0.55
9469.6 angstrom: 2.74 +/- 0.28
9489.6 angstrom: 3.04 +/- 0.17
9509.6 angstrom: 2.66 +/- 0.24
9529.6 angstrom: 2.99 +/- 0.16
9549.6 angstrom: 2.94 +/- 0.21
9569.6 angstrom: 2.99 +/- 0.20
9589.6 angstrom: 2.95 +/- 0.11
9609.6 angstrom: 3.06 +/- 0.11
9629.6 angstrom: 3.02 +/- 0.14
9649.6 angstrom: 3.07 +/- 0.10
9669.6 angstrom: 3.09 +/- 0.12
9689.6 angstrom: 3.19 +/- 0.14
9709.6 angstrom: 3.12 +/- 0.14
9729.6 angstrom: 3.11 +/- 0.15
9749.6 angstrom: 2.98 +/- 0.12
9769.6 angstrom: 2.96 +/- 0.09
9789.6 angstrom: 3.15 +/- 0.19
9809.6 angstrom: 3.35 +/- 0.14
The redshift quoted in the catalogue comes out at 0.29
